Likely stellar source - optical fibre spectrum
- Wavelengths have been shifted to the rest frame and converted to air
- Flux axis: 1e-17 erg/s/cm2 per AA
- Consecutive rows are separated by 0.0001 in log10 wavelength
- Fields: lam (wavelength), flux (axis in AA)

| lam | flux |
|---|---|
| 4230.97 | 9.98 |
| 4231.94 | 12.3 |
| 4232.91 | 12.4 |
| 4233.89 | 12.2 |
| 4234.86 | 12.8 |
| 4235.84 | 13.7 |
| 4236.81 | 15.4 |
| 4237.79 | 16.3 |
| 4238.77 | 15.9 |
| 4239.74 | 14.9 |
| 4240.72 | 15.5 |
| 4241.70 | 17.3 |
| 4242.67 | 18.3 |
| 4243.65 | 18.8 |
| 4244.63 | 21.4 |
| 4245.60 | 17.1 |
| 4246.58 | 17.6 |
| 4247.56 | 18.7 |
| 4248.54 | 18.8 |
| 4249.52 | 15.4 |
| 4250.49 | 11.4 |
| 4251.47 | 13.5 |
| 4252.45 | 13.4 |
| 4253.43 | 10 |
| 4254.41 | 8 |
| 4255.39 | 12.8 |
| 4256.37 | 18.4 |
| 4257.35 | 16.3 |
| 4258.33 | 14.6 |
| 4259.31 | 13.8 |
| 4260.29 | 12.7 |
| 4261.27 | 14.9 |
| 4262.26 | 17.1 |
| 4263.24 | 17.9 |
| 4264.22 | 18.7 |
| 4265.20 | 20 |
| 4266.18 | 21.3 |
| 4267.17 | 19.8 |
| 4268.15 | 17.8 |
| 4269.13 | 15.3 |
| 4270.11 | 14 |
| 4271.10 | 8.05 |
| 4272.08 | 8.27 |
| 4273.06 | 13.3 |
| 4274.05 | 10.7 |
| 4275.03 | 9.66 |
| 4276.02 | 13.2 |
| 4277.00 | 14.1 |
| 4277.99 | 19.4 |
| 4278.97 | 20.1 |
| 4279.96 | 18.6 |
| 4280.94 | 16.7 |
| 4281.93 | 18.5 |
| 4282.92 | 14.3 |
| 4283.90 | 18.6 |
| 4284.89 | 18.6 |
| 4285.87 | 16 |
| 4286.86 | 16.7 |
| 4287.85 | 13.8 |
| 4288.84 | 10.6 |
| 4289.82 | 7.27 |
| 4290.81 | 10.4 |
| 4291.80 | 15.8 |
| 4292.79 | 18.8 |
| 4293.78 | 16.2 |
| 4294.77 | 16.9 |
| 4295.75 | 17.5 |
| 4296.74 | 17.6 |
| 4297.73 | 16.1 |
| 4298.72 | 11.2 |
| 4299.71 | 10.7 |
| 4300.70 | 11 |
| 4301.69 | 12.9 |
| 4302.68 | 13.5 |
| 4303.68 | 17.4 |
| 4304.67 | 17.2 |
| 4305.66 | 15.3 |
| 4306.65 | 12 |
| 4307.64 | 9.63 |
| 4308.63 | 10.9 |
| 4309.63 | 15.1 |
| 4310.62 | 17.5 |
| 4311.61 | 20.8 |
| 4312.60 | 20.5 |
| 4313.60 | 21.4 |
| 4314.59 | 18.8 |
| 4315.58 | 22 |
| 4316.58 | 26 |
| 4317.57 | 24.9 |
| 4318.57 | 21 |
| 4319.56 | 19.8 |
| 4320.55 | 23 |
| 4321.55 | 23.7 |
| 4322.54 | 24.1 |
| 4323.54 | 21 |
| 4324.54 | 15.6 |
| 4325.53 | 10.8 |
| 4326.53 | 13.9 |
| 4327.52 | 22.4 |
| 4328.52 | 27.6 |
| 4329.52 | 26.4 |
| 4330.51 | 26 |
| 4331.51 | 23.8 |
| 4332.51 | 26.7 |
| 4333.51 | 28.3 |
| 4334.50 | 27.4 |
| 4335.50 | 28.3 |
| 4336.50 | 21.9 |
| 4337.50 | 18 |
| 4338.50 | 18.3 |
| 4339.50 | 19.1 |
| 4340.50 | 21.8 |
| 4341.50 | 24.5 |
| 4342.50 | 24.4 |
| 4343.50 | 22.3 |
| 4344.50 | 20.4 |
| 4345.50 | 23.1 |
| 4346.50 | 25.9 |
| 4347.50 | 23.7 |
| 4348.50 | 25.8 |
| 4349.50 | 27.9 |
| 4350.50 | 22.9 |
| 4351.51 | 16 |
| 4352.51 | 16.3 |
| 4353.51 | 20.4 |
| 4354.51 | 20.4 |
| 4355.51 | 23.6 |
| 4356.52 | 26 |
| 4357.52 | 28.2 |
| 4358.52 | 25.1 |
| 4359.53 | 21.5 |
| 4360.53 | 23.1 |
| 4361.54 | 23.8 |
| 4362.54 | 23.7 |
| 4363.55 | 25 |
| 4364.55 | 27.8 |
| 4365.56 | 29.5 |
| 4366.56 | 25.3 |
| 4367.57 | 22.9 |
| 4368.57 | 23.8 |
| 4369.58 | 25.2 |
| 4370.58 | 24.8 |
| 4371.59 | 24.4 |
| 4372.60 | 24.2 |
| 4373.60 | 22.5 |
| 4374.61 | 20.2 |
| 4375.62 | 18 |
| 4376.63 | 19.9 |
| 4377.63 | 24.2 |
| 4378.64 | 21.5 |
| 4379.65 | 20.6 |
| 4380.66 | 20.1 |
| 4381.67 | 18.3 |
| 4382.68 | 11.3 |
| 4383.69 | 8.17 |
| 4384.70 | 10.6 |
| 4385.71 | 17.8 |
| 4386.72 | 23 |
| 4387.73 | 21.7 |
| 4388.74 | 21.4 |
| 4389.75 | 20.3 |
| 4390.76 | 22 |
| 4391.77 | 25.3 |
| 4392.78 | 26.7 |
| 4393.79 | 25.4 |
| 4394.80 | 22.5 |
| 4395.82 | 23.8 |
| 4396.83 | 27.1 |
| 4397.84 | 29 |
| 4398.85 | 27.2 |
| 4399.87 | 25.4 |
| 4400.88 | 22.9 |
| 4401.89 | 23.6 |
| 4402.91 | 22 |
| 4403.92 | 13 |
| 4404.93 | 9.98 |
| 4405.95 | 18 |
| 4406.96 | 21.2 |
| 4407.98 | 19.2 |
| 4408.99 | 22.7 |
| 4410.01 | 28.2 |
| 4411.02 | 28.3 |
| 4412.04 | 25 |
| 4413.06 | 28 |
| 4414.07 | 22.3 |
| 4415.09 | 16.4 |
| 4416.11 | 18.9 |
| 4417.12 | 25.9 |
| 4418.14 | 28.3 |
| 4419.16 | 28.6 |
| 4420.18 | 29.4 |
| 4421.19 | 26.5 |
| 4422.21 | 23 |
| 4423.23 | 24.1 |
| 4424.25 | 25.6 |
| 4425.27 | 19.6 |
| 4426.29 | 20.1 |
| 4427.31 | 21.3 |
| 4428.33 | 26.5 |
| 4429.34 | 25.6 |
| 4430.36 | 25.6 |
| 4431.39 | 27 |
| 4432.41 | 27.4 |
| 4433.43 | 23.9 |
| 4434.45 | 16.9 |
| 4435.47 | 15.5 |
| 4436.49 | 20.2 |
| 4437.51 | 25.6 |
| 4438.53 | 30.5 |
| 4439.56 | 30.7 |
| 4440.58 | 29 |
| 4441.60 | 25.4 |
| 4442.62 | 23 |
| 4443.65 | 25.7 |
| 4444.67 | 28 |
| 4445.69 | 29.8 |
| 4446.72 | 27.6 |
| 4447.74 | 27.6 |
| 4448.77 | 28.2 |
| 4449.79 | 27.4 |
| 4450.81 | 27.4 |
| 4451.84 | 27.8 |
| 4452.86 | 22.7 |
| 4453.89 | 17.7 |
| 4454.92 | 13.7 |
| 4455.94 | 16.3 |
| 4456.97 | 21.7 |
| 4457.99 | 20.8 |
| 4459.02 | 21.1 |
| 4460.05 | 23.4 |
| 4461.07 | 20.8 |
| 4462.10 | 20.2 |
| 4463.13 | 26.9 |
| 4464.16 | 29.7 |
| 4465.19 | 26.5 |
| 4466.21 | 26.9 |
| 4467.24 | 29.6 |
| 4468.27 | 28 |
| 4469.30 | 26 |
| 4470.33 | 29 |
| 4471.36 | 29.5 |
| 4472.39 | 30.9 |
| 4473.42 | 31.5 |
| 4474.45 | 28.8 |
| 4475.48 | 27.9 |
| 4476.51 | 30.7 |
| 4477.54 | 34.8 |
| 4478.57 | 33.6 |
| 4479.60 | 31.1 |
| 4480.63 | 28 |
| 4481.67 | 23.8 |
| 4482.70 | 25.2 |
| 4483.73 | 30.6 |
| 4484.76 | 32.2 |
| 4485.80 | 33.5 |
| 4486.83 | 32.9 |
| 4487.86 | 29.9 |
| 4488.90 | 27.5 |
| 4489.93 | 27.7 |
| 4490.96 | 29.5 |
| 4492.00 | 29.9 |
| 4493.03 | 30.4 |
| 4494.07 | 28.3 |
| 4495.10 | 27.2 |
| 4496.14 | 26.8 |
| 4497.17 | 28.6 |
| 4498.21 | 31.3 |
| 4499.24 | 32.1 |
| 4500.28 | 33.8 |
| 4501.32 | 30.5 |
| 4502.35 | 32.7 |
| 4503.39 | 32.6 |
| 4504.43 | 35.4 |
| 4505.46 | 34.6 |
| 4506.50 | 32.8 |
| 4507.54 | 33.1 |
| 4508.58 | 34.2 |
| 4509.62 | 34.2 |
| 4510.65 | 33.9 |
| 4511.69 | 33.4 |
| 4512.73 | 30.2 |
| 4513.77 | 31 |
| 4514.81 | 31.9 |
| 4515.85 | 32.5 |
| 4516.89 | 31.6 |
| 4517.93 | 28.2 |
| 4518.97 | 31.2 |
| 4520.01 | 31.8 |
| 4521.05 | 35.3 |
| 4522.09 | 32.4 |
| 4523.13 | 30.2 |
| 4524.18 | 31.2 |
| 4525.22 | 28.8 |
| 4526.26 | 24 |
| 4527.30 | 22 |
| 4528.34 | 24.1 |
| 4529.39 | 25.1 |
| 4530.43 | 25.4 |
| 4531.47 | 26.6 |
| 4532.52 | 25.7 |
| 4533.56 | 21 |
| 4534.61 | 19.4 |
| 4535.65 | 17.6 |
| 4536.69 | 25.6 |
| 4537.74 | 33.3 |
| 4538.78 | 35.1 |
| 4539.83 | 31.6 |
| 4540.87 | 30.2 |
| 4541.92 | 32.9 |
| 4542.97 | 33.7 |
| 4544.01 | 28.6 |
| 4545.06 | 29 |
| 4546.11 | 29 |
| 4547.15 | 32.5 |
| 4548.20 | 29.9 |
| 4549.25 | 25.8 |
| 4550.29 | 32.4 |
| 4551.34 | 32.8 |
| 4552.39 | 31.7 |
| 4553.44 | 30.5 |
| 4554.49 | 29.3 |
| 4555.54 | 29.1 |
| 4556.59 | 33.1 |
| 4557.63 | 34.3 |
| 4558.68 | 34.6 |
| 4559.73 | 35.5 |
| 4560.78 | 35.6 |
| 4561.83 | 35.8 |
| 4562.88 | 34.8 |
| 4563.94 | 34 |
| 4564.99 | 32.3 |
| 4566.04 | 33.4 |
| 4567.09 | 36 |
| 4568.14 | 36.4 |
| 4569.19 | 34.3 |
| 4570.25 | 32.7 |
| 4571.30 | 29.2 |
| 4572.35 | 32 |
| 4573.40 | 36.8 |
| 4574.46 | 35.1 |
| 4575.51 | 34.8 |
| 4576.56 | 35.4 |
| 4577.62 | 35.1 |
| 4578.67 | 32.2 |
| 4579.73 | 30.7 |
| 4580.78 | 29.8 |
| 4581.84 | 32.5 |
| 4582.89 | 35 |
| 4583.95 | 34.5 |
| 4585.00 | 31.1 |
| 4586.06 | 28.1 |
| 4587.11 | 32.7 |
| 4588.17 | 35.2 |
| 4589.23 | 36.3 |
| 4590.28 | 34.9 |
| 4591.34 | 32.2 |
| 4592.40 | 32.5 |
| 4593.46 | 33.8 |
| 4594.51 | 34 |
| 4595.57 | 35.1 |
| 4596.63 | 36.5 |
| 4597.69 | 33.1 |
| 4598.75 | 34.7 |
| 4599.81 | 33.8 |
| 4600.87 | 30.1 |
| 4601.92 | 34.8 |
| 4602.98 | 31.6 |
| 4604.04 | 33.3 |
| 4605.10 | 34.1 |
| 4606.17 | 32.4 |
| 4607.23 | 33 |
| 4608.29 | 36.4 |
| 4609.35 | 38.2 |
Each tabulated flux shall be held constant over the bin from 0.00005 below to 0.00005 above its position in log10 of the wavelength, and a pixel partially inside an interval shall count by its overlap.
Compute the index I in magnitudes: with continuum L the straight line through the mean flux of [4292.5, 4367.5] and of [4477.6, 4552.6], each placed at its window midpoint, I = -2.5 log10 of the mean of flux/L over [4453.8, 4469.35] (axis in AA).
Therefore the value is 0.180 mag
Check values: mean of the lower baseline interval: 20.8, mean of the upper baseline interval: 29.9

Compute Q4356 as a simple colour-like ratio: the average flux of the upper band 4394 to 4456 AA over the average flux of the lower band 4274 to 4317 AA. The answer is 1.53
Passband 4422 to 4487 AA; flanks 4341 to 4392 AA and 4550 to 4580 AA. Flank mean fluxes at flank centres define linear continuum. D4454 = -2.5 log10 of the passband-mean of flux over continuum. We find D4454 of 0.051 mag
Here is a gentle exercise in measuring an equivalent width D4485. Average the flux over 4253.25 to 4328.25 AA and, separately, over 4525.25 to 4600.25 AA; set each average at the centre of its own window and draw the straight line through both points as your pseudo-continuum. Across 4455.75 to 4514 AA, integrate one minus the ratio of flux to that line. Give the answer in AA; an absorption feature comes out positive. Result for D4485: -4.55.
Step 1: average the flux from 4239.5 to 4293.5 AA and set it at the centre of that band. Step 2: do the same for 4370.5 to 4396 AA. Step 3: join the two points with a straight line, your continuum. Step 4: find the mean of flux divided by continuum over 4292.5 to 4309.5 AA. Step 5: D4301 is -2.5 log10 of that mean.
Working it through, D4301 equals 0.178 mag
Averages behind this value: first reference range 15.4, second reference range 20.6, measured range 14.4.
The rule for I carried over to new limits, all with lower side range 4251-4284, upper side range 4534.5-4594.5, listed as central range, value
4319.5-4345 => -0.19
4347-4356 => -0.10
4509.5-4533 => 0.01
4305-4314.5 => 0.10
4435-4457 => 0.03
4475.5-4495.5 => -0.08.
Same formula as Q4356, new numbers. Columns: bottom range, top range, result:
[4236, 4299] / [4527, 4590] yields 2.02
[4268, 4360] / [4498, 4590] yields 1.68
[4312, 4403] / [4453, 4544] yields 1.27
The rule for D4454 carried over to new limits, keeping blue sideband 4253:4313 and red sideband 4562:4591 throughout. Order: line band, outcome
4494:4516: -0.10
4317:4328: -0.15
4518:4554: 0.08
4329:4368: -0.24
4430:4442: 0.00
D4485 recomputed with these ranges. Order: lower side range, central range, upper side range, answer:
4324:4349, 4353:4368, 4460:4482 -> -0.5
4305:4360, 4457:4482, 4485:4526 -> 1.6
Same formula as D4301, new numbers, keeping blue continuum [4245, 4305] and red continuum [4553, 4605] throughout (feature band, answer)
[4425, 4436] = 0.08 mag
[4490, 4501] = -0.05 mag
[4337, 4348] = -0.15 mag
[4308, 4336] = -0.20 mag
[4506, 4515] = -0.12 mag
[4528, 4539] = 0.22 mag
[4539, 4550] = 0.03 mag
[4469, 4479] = -0.12 mag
